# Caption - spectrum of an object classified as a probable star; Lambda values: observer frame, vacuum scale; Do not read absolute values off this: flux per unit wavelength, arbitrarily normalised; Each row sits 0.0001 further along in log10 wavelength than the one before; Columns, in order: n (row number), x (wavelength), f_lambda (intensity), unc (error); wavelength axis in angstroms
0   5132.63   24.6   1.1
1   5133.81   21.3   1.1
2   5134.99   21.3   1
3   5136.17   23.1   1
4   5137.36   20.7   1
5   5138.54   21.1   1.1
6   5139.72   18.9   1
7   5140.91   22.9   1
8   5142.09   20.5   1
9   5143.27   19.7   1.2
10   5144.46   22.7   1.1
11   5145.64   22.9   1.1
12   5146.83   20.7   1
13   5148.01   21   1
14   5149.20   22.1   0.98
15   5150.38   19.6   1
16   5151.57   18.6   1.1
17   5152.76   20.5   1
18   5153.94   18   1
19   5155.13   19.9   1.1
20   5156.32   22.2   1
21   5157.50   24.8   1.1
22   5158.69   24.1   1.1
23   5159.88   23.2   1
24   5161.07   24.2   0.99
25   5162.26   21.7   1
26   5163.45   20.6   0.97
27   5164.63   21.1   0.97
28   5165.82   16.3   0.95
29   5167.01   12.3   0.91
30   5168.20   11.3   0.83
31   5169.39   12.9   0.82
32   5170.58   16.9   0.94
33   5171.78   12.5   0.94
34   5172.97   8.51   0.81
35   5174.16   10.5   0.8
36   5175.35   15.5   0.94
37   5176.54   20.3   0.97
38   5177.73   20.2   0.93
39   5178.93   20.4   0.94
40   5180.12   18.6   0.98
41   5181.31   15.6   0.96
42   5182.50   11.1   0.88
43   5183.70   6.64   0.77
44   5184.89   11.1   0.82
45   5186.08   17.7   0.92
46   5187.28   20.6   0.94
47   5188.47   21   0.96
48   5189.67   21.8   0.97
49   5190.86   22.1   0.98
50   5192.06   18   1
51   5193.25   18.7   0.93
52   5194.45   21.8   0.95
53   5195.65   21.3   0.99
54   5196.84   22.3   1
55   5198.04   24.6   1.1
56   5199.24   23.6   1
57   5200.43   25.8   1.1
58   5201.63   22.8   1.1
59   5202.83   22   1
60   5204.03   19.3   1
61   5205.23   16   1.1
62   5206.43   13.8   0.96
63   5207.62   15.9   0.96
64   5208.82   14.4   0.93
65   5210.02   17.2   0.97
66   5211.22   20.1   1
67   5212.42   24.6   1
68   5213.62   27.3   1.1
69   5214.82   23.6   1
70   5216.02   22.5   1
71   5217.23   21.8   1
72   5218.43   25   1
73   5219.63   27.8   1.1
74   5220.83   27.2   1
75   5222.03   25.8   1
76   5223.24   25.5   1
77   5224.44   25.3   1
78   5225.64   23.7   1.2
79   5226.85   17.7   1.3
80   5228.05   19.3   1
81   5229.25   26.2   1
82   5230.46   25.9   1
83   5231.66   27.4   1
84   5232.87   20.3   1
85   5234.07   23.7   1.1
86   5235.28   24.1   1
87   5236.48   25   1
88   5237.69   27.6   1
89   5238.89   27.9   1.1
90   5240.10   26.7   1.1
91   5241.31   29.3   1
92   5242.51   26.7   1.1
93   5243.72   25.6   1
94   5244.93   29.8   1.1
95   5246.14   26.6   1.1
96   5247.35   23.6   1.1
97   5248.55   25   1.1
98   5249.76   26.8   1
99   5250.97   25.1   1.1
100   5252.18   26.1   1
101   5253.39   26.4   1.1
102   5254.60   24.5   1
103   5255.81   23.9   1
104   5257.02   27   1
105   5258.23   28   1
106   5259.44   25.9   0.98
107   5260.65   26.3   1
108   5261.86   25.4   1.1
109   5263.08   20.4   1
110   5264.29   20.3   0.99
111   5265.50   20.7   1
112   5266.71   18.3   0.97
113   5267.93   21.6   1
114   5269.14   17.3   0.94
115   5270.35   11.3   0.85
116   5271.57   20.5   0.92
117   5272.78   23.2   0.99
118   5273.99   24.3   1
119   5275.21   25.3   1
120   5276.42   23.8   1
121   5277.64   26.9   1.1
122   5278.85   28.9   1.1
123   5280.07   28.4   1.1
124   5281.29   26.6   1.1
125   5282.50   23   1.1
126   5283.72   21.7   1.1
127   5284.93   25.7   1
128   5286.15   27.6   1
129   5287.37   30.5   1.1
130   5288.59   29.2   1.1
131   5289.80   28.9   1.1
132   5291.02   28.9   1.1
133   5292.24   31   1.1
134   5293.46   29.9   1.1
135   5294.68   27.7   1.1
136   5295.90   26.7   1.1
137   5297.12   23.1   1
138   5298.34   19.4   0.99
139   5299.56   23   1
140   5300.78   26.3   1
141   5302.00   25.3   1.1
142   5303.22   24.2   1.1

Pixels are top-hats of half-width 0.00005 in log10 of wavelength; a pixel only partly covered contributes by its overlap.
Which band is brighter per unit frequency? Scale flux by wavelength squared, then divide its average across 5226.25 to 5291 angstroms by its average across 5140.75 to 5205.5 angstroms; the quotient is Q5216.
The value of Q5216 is 1.34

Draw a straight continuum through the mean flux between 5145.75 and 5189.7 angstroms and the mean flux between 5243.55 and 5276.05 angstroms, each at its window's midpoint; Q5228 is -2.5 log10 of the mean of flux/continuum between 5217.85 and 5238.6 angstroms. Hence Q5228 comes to -0.14 mag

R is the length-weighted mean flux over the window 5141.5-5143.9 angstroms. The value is 20.1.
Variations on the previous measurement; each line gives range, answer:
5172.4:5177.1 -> 13.7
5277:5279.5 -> 27.8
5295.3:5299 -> 23.1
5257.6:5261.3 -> 26.7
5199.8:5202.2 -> 24.4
